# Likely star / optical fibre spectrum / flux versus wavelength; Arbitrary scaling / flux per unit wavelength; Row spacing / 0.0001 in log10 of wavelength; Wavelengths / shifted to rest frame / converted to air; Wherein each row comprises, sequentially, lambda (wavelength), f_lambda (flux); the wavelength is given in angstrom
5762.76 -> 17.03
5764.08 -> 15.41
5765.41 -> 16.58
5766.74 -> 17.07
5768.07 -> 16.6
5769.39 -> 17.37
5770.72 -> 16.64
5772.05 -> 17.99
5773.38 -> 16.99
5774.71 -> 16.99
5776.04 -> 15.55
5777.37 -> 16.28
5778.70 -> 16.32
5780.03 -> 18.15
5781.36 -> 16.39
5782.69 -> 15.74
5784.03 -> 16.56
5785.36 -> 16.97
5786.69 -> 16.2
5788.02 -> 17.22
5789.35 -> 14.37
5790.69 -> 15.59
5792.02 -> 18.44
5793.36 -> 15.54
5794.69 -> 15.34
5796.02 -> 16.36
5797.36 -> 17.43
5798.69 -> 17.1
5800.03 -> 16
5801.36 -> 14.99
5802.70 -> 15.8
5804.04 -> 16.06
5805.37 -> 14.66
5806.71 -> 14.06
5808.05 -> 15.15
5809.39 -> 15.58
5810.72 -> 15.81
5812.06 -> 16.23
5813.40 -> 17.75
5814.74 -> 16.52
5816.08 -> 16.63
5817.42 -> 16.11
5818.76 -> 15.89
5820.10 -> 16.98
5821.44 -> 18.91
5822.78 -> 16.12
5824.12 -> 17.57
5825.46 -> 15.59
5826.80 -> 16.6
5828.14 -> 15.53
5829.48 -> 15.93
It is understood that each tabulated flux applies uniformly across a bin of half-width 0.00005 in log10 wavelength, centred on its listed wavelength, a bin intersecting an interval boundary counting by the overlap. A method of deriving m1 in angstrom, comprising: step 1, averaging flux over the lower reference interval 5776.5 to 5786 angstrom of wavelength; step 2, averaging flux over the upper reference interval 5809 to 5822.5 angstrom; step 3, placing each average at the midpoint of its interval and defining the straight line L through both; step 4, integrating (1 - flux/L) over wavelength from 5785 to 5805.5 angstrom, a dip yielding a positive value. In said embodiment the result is 0.6 angstrom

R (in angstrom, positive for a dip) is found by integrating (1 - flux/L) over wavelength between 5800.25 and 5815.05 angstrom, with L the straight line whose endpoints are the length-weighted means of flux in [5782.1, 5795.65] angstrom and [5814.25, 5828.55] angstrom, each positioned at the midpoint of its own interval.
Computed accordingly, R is 0.7 angstrom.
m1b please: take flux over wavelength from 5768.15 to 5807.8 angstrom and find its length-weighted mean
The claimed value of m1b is 16.3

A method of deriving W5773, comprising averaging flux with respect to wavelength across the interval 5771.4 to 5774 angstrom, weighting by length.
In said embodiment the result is 17.5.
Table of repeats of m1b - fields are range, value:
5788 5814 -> 15.9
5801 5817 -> 15.8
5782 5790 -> 16.2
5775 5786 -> 16.5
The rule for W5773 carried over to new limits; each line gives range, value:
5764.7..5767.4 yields 16.8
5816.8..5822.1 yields 17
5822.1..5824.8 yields 16.9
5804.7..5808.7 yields 14.6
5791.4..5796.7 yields 16.4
